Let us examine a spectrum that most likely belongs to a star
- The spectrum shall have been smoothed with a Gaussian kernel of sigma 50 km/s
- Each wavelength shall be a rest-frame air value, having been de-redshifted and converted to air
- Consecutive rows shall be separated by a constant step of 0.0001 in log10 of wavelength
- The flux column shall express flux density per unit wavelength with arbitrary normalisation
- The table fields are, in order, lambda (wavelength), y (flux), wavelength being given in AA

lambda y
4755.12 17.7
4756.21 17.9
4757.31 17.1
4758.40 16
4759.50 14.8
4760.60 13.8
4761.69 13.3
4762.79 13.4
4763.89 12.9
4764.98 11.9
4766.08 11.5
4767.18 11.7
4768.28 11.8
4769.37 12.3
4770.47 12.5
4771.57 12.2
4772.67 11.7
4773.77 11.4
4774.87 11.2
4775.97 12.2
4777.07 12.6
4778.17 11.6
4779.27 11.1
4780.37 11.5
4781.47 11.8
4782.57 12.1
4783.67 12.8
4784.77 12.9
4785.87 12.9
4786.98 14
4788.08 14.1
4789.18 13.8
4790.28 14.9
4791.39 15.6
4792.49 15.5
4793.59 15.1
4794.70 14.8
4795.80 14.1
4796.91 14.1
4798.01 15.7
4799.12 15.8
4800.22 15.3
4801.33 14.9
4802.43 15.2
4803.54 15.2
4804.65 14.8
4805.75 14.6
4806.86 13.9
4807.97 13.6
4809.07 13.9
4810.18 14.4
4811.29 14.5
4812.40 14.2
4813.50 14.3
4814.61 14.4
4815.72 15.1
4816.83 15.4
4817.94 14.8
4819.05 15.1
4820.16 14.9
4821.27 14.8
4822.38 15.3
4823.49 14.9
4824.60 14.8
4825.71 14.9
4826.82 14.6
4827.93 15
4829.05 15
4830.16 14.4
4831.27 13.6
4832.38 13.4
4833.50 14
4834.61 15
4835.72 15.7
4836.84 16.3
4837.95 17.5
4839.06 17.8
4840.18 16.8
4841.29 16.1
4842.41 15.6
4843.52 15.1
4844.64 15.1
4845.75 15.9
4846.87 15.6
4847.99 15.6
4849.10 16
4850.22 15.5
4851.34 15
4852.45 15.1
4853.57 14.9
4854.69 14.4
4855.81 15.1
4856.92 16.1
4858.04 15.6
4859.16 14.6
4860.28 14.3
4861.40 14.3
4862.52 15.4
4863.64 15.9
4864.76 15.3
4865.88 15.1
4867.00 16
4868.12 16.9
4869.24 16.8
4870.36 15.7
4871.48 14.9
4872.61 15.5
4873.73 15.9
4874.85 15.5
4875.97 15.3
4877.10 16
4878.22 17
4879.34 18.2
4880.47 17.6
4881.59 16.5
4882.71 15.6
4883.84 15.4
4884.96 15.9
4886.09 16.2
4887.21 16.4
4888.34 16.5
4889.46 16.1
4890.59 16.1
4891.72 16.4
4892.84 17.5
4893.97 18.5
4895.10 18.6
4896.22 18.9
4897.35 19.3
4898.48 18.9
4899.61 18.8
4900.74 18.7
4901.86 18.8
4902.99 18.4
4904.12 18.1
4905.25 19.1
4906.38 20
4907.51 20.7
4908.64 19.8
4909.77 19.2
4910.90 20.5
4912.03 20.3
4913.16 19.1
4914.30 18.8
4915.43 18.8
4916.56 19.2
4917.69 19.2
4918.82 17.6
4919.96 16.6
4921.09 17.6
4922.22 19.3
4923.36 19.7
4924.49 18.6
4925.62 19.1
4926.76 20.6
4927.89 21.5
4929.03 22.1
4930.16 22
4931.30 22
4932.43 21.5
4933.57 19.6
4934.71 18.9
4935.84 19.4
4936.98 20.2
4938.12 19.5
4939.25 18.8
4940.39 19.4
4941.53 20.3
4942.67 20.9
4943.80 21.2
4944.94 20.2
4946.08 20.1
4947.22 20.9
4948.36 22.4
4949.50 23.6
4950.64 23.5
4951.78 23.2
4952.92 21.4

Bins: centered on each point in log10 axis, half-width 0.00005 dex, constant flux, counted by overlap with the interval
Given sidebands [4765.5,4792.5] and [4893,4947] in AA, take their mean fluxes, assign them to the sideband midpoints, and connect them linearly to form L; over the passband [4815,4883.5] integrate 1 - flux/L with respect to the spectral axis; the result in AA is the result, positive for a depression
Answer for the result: 2.3 AA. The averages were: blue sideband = 12.6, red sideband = 19.5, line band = 15.5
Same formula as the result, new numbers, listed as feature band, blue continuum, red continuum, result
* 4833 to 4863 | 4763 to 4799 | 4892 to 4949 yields 1.18 AA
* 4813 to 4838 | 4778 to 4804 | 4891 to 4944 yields 0.94 AA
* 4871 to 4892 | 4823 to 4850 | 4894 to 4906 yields 1.91 AA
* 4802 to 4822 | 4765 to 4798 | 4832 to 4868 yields -0.80 AA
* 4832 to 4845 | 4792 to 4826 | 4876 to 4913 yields 0.10 AA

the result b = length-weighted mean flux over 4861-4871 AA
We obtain 15.7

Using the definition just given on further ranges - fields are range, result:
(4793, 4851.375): 15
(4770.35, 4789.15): 12.3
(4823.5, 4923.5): 16.6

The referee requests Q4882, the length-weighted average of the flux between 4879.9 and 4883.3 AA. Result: 16.5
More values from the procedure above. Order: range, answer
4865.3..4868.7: 16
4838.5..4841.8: 16.9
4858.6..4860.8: 14.4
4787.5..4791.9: 14.6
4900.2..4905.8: 18.6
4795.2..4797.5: 14.2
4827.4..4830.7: 14.8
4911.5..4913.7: 19.7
